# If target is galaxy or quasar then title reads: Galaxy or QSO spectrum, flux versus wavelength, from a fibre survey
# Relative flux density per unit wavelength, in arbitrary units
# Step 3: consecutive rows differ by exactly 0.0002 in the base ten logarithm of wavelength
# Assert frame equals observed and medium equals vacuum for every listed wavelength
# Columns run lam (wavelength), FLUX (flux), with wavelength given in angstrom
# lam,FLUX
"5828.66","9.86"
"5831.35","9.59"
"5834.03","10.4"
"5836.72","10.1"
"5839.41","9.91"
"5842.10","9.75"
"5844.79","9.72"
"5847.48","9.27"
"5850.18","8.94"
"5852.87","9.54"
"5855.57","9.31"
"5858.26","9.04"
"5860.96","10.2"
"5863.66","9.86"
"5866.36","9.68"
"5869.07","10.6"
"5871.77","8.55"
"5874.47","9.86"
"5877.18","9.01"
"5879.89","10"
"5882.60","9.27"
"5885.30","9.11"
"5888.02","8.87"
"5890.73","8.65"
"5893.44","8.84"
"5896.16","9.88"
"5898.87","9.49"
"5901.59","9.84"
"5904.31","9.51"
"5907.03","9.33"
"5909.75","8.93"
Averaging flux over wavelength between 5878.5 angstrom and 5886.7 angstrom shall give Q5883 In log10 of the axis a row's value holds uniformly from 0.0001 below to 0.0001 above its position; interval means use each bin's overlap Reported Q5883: 9.45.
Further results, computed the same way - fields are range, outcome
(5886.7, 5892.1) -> 8.77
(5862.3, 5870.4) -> 10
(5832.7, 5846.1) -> 9.97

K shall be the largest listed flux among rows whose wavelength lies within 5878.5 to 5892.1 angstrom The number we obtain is 10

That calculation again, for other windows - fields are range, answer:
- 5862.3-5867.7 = 9.86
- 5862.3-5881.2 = 10.6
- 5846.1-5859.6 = 9.54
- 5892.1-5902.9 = 9.88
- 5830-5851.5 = 10.4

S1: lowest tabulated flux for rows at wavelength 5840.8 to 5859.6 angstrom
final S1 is 8.94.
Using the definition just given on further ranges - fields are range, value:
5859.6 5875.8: 8.55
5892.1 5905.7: 8.84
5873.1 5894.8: 8.65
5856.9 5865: 9.04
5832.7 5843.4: 9.75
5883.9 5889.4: 8.87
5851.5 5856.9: 9.31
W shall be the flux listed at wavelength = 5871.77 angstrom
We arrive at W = 8.55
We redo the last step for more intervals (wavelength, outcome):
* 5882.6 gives 9.27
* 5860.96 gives 10.2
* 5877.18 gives 9.01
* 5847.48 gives 9.27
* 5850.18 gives 8.94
